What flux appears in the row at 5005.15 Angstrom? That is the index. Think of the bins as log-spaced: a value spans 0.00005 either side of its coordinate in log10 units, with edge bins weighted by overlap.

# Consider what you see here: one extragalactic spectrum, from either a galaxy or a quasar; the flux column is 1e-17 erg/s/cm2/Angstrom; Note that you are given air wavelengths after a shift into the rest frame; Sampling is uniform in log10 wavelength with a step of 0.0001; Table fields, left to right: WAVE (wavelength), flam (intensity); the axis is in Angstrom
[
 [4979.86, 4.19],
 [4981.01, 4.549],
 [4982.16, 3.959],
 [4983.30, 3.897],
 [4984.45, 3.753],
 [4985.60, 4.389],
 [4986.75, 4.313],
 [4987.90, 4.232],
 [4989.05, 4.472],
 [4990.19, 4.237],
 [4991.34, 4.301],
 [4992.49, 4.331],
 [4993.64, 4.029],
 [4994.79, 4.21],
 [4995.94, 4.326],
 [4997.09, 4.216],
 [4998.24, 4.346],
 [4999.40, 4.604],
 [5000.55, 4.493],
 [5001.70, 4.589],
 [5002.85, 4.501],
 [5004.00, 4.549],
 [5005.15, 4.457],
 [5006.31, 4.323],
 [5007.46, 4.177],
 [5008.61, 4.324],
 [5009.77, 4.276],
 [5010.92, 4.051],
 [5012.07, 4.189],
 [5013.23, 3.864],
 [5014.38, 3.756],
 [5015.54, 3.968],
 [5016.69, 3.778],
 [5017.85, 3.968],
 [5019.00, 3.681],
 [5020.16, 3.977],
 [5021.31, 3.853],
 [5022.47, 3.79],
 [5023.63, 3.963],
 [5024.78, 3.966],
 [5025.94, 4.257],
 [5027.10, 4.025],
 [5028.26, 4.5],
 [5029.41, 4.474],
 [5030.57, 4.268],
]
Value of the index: 4.457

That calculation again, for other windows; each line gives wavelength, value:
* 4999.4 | 4.604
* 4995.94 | 4.326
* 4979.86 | 4.19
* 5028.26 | 4.5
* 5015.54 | 3.968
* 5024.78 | 3.966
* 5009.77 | 4.276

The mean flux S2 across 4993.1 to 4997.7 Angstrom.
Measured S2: 4.2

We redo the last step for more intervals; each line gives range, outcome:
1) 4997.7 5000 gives 4.46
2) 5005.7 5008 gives 4.25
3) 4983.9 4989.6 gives 4.23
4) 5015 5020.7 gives 3.87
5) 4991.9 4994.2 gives 4.18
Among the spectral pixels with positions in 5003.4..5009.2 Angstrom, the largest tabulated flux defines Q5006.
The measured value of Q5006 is 4.549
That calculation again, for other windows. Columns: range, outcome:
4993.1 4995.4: 4.21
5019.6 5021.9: 3.977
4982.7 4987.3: 4.389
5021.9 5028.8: 4.5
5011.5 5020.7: 4.189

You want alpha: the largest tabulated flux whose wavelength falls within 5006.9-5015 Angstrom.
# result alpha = 4.324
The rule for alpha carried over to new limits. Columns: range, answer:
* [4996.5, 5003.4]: 4.604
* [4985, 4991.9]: 4.472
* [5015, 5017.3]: 3.968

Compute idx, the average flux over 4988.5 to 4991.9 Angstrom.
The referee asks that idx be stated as 4.35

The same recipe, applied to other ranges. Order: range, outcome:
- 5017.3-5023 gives 3.86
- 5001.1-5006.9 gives 4.49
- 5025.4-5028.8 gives 4.25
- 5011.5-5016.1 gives 3.94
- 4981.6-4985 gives 3.88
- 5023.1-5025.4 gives 3.98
